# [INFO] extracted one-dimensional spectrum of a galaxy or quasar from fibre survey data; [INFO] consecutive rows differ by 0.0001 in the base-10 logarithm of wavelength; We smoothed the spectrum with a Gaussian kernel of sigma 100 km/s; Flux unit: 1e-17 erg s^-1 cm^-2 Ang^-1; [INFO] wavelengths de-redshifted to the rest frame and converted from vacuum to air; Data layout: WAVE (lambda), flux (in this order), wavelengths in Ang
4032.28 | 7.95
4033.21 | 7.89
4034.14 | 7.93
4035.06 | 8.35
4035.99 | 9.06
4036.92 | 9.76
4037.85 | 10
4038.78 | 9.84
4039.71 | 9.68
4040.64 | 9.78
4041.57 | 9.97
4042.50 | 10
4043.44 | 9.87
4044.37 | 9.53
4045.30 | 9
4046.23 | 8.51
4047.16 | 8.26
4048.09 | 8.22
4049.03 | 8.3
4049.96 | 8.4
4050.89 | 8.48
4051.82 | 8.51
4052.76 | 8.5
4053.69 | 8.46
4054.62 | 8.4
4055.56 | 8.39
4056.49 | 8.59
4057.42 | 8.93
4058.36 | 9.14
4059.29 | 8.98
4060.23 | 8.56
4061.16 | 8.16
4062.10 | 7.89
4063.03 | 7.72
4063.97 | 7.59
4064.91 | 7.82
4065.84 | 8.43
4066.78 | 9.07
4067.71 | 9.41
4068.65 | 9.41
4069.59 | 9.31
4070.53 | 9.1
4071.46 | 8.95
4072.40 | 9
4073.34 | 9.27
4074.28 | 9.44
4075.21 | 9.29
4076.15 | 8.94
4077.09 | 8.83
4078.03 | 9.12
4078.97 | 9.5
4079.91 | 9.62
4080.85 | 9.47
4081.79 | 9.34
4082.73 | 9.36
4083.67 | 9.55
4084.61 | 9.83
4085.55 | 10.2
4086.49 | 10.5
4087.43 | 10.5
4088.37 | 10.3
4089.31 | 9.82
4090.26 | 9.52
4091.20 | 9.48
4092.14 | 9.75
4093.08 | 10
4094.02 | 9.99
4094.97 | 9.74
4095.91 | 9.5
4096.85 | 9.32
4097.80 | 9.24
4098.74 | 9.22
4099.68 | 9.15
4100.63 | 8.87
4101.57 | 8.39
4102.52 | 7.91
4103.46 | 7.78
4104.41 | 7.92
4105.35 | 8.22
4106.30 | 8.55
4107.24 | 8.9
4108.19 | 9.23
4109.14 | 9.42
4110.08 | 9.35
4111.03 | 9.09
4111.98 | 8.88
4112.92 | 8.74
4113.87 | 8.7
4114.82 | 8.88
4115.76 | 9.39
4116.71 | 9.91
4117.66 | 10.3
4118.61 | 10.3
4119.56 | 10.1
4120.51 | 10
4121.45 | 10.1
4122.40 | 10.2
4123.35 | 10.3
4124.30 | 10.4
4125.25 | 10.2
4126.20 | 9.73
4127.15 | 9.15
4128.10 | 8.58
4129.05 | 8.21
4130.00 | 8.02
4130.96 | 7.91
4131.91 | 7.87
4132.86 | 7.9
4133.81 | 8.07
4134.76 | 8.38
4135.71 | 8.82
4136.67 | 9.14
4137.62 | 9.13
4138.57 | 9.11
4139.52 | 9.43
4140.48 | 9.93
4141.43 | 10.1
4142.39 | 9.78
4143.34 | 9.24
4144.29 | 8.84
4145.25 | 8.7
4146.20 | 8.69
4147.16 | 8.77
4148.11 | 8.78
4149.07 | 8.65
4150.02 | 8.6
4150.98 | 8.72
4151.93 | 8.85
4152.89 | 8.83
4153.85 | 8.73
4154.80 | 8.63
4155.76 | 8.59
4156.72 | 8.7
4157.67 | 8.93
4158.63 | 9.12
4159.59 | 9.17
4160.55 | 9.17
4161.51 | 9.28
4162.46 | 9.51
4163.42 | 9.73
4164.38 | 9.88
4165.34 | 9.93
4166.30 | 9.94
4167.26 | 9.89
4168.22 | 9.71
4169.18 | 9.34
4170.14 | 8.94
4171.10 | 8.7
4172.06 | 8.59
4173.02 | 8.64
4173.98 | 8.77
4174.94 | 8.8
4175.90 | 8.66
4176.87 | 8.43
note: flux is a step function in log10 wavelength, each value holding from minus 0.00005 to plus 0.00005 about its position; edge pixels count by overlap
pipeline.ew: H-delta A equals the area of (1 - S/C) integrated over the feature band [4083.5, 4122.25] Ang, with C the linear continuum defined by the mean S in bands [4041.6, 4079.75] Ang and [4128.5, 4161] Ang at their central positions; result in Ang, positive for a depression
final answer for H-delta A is -2.6 Ang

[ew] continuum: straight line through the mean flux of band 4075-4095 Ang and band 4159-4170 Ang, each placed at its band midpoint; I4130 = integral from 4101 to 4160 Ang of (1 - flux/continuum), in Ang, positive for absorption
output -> 3.7 Ang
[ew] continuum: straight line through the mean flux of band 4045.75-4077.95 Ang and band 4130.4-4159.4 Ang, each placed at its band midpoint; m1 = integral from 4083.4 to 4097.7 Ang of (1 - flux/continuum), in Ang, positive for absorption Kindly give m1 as -1.9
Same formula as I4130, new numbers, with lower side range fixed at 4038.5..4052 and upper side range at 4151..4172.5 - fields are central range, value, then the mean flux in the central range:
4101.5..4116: 0.69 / 8.71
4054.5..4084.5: 0.66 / 8.91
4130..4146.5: 0.54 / 8.86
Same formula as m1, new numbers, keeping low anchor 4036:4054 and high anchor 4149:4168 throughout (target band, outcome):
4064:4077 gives 0.20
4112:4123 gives -0.63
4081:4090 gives -0.77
